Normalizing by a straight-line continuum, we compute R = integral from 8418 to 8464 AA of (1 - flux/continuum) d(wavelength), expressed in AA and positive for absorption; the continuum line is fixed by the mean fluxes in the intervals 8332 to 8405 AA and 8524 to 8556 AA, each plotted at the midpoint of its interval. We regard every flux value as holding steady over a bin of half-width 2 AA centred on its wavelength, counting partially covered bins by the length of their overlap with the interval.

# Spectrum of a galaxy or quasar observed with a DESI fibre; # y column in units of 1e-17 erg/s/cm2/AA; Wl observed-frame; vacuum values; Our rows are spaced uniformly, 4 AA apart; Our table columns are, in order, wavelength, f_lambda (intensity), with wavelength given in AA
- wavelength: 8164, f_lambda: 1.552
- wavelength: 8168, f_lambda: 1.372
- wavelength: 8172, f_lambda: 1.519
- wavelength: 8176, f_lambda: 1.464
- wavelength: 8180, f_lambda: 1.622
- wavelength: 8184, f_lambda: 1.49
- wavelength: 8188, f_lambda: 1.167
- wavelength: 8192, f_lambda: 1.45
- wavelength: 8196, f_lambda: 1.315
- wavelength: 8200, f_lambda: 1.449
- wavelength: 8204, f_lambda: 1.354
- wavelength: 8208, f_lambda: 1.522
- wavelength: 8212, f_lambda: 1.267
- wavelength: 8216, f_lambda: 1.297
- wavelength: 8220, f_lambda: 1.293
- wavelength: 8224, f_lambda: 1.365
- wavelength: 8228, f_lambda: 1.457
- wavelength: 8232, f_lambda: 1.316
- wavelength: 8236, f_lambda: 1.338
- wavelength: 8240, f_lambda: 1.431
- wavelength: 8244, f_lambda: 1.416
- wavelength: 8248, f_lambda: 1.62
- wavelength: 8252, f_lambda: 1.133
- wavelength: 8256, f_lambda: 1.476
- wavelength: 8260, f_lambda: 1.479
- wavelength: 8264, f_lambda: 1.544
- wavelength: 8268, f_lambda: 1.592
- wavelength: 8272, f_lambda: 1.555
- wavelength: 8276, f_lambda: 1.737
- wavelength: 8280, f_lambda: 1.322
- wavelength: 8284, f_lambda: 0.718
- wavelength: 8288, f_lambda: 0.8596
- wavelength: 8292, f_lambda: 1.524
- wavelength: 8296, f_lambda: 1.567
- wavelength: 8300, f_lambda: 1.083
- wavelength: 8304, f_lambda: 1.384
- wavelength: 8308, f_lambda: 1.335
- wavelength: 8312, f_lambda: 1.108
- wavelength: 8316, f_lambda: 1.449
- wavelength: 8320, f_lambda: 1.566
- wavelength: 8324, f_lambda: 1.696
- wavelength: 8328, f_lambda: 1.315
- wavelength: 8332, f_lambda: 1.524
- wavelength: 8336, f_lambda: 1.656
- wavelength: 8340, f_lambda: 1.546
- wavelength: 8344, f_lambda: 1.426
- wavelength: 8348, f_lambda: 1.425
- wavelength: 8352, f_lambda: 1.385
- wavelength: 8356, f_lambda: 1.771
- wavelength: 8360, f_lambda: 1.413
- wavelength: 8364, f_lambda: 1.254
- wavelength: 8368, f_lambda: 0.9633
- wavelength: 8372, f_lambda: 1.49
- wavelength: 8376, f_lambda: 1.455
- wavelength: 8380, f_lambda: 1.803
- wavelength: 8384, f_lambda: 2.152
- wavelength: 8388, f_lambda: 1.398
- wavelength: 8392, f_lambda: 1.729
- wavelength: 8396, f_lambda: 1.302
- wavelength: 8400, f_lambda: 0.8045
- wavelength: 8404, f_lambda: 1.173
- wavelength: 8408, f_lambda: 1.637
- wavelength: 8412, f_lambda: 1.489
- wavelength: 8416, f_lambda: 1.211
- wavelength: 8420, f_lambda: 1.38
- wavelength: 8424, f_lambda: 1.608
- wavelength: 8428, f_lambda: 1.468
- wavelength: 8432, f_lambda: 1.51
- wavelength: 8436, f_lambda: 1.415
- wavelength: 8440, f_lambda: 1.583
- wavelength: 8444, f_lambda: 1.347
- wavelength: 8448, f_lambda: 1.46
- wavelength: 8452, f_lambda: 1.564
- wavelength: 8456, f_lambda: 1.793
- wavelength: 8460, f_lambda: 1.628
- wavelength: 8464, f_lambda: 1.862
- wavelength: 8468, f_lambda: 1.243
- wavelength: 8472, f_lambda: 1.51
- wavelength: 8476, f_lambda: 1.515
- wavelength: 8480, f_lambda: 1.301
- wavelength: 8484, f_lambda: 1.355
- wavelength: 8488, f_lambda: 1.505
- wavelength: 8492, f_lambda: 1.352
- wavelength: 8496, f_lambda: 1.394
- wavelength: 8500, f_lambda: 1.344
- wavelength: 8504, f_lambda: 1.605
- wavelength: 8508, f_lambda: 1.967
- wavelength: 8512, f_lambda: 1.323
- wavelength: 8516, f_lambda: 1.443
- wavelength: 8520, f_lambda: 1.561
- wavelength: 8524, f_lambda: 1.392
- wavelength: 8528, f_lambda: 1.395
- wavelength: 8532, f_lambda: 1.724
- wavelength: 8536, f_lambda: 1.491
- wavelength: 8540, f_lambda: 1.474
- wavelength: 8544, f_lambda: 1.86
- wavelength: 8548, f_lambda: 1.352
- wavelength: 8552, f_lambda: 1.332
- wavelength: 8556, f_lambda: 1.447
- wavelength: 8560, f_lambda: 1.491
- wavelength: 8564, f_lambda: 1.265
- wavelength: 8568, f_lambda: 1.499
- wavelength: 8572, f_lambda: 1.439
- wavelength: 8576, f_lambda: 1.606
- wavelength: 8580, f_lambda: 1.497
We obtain -1.85 AA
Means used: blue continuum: 1.46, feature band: 1.54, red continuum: 1.51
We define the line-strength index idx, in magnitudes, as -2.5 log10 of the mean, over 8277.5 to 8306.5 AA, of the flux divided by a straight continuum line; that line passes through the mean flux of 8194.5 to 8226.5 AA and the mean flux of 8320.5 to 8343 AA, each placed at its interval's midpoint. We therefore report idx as 0.21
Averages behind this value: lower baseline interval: 1.36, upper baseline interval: 1.54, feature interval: 1.22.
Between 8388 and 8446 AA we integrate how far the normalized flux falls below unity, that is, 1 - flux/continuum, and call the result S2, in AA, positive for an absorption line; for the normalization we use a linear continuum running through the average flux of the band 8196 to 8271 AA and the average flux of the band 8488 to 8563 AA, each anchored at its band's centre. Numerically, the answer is 2.3 AA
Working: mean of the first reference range 1.41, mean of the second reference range 1.49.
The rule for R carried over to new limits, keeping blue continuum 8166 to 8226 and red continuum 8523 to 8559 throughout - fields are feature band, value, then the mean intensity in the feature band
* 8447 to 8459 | -1.20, 1.62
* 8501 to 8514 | -1.05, 1.61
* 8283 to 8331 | 3.78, 1.32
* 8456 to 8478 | -1.44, 1.57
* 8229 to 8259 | 0.33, 1.4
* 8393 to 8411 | 2.30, 1.27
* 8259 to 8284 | -0.99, 1.47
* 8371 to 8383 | -1.55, 1.64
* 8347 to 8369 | 0.91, 1.38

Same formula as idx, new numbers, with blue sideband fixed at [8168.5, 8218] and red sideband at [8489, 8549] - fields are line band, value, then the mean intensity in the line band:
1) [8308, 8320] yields 0.087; 1.34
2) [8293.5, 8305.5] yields 0.072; 1.35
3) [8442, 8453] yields 0.032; 1.45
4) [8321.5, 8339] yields -0.069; 1.55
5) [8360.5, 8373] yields 0.184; 1.24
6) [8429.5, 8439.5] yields 0.004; 1.48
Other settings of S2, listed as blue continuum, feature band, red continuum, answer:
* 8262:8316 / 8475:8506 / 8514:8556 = 1.10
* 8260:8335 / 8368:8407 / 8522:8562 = -0.78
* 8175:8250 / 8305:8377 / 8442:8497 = 0.70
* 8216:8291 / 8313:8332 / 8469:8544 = -1.16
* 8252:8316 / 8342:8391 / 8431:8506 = -3.05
